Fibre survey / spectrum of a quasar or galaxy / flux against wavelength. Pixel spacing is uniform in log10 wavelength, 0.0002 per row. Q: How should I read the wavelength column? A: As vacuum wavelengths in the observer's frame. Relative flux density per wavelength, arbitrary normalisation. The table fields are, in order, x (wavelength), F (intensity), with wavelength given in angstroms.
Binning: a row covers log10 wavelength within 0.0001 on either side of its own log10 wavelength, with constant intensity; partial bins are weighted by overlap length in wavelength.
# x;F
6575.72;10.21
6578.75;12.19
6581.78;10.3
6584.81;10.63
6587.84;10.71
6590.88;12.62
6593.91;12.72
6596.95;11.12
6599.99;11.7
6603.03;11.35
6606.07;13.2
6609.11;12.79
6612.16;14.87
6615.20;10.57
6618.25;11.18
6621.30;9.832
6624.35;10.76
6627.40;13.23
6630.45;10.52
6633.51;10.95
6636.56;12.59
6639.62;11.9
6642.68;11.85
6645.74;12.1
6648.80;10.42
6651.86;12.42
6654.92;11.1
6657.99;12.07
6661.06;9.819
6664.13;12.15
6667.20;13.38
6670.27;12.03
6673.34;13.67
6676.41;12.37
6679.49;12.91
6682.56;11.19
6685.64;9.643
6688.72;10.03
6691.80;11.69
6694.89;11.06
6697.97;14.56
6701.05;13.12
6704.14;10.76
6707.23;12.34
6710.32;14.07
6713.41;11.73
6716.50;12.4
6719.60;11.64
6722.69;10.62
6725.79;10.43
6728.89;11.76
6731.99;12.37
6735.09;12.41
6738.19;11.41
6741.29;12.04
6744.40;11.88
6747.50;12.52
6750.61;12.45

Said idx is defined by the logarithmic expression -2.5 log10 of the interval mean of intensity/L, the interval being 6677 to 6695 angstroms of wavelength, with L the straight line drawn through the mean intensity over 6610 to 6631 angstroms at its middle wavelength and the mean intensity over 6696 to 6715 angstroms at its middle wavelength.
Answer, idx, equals 0.12 mag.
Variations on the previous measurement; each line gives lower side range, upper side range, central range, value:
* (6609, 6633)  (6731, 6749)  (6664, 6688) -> -0.02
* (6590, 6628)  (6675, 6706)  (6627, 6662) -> 0.03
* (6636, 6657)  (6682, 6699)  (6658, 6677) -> -0.06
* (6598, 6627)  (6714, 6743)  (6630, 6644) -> 0.02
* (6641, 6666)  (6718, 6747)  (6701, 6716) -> -0.07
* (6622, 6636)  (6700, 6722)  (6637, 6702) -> -0.01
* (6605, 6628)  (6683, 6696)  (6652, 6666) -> -0.02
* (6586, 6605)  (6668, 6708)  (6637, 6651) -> 0.02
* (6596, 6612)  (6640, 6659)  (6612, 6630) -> 0.06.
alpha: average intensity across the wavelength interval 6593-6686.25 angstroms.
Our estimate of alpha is 11.8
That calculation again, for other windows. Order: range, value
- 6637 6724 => 11.9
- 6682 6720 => 11.9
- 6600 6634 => 11.8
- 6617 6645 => 11.4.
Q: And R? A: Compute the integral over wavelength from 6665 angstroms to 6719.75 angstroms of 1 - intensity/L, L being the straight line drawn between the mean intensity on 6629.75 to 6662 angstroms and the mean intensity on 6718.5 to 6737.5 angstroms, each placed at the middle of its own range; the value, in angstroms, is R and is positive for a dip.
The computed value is -3.1 angstroms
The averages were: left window 11.5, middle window 12.2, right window 11.5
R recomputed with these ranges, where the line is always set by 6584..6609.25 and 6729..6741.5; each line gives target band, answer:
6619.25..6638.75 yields 0.9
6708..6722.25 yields -0.4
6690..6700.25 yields -0.4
